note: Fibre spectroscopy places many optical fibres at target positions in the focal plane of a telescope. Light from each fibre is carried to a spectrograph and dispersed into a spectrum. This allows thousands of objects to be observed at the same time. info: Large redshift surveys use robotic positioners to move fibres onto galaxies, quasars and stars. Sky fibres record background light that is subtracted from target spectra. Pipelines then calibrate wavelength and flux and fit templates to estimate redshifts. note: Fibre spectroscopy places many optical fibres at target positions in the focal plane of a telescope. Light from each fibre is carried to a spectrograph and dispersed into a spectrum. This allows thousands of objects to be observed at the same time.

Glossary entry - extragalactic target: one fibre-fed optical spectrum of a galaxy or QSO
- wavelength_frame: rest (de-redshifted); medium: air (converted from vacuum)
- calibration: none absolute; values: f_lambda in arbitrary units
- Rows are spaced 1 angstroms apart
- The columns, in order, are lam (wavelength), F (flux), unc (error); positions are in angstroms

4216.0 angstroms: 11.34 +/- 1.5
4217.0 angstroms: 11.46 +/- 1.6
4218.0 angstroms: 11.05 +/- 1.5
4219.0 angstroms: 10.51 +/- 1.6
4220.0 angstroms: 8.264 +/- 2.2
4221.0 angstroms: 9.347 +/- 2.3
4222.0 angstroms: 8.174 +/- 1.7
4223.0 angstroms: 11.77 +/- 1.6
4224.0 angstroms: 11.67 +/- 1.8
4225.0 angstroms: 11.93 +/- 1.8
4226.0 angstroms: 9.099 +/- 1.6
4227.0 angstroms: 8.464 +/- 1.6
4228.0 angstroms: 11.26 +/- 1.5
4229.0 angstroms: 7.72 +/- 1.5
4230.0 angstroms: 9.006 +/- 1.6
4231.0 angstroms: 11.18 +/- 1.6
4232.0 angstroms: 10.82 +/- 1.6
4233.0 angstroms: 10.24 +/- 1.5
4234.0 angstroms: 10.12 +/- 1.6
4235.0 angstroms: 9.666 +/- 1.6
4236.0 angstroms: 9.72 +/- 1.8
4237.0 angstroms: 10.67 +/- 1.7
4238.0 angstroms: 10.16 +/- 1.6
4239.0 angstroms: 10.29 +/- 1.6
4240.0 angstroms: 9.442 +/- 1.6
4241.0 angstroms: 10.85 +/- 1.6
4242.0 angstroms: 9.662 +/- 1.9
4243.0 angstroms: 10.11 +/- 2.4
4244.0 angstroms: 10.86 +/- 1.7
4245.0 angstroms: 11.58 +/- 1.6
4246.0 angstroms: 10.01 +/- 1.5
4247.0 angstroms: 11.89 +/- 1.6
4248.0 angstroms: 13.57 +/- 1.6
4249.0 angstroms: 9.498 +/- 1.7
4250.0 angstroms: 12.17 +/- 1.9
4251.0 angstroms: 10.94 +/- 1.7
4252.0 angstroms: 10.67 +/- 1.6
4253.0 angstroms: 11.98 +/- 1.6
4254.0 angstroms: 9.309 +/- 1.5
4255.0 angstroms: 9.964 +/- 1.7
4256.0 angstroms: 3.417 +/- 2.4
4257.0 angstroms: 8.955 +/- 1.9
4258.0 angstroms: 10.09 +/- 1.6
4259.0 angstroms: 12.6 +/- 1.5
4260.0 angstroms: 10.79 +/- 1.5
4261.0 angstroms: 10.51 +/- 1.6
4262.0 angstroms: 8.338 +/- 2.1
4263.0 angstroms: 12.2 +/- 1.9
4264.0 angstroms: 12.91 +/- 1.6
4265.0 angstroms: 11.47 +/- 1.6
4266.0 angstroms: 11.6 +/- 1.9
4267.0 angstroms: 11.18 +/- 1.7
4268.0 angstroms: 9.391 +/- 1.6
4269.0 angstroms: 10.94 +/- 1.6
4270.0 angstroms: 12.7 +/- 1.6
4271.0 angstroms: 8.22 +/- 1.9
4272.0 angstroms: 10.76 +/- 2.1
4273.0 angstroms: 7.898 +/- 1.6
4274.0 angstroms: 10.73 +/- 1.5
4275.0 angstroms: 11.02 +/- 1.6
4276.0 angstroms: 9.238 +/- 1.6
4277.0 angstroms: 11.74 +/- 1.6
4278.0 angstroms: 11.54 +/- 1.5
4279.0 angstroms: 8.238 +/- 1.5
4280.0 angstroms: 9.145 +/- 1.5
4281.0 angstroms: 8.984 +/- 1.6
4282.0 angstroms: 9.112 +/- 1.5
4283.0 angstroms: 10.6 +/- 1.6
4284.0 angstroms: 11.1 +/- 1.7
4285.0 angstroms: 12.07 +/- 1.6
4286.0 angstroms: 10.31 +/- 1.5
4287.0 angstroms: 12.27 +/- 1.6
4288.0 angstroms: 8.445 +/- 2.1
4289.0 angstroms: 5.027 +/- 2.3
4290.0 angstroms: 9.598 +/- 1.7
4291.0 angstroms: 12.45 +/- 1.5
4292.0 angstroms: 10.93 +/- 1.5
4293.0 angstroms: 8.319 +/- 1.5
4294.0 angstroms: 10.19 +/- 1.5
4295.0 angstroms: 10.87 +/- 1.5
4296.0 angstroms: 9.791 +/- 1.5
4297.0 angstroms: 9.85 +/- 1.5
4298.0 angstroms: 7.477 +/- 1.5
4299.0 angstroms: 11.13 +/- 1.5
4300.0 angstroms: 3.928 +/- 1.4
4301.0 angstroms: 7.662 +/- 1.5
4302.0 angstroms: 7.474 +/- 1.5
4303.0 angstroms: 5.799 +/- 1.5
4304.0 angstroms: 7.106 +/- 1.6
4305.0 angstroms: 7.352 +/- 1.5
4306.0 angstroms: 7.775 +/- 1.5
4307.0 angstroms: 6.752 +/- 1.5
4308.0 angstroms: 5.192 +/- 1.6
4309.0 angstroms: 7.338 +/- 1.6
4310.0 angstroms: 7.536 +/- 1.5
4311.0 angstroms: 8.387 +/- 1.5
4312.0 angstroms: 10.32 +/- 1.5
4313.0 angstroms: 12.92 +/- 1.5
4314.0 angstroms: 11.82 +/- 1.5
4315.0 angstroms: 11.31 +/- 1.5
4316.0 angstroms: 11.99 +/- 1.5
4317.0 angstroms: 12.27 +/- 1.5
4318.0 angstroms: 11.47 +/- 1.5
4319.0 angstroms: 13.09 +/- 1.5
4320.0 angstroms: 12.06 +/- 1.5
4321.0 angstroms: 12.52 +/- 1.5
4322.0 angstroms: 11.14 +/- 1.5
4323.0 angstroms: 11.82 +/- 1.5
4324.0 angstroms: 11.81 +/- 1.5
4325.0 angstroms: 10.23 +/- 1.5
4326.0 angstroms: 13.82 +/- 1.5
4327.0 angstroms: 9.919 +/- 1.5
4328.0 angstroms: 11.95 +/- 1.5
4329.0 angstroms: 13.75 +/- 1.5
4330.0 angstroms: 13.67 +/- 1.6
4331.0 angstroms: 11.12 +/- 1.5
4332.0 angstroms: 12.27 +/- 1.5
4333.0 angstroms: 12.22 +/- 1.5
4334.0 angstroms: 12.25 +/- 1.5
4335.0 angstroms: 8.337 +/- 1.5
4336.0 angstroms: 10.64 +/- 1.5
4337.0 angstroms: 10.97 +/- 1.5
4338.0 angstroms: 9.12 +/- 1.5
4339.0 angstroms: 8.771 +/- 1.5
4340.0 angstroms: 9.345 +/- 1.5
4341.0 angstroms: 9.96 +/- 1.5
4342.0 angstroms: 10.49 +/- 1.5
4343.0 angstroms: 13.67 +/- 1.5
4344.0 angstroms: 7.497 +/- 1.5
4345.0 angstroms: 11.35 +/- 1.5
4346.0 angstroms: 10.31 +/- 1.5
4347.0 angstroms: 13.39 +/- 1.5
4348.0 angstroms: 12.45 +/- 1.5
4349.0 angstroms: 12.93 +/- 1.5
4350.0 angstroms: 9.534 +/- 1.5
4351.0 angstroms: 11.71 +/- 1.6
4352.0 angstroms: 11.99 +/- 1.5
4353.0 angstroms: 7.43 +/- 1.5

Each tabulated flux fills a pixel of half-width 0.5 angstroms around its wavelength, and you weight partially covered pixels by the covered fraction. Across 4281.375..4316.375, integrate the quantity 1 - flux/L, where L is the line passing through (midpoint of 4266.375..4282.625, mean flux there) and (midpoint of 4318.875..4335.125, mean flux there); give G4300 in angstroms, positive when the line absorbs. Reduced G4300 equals 5.7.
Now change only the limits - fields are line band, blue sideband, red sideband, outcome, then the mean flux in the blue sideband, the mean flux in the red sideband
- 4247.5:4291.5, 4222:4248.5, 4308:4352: 1.4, 10.4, 11.1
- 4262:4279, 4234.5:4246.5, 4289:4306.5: -2.4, 10.3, 8.58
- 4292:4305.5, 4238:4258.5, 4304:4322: 2.3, 10.3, 9.96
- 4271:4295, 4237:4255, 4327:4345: 1.9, 10.7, 10.9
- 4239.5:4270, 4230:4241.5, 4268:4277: -1.1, 10.2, 10.2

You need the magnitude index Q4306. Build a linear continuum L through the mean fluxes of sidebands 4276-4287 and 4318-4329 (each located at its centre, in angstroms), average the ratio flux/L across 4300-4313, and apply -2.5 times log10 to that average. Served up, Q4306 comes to 0.45 mag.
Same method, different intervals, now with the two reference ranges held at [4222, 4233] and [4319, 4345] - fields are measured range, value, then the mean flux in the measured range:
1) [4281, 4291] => 0.09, 9.92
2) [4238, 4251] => -0.05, 10.8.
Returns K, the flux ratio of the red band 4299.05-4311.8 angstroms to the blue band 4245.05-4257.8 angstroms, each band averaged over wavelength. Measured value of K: 0.7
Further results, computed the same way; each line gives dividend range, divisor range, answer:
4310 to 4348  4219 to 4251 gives 1.09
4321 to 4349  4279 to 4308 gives 1.26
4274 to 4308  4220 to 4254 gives 0.88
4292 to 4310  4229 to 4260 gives 0.77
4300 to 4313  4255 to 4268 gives 0.73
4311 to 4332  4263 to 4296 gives 1.15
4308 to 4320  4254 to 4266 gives 1.04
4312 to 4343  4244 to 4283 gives 1.10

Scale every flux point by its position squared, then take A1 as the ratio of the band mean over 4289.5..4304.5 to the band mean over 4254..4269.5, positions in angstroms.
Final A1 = 0.88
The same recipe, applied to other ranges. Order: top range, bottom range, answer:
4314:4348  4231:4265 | 1.13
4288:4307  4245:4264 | 0.82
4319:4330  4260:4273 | 1.15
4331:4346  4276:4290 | 1.09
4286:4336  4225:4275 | 1.00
